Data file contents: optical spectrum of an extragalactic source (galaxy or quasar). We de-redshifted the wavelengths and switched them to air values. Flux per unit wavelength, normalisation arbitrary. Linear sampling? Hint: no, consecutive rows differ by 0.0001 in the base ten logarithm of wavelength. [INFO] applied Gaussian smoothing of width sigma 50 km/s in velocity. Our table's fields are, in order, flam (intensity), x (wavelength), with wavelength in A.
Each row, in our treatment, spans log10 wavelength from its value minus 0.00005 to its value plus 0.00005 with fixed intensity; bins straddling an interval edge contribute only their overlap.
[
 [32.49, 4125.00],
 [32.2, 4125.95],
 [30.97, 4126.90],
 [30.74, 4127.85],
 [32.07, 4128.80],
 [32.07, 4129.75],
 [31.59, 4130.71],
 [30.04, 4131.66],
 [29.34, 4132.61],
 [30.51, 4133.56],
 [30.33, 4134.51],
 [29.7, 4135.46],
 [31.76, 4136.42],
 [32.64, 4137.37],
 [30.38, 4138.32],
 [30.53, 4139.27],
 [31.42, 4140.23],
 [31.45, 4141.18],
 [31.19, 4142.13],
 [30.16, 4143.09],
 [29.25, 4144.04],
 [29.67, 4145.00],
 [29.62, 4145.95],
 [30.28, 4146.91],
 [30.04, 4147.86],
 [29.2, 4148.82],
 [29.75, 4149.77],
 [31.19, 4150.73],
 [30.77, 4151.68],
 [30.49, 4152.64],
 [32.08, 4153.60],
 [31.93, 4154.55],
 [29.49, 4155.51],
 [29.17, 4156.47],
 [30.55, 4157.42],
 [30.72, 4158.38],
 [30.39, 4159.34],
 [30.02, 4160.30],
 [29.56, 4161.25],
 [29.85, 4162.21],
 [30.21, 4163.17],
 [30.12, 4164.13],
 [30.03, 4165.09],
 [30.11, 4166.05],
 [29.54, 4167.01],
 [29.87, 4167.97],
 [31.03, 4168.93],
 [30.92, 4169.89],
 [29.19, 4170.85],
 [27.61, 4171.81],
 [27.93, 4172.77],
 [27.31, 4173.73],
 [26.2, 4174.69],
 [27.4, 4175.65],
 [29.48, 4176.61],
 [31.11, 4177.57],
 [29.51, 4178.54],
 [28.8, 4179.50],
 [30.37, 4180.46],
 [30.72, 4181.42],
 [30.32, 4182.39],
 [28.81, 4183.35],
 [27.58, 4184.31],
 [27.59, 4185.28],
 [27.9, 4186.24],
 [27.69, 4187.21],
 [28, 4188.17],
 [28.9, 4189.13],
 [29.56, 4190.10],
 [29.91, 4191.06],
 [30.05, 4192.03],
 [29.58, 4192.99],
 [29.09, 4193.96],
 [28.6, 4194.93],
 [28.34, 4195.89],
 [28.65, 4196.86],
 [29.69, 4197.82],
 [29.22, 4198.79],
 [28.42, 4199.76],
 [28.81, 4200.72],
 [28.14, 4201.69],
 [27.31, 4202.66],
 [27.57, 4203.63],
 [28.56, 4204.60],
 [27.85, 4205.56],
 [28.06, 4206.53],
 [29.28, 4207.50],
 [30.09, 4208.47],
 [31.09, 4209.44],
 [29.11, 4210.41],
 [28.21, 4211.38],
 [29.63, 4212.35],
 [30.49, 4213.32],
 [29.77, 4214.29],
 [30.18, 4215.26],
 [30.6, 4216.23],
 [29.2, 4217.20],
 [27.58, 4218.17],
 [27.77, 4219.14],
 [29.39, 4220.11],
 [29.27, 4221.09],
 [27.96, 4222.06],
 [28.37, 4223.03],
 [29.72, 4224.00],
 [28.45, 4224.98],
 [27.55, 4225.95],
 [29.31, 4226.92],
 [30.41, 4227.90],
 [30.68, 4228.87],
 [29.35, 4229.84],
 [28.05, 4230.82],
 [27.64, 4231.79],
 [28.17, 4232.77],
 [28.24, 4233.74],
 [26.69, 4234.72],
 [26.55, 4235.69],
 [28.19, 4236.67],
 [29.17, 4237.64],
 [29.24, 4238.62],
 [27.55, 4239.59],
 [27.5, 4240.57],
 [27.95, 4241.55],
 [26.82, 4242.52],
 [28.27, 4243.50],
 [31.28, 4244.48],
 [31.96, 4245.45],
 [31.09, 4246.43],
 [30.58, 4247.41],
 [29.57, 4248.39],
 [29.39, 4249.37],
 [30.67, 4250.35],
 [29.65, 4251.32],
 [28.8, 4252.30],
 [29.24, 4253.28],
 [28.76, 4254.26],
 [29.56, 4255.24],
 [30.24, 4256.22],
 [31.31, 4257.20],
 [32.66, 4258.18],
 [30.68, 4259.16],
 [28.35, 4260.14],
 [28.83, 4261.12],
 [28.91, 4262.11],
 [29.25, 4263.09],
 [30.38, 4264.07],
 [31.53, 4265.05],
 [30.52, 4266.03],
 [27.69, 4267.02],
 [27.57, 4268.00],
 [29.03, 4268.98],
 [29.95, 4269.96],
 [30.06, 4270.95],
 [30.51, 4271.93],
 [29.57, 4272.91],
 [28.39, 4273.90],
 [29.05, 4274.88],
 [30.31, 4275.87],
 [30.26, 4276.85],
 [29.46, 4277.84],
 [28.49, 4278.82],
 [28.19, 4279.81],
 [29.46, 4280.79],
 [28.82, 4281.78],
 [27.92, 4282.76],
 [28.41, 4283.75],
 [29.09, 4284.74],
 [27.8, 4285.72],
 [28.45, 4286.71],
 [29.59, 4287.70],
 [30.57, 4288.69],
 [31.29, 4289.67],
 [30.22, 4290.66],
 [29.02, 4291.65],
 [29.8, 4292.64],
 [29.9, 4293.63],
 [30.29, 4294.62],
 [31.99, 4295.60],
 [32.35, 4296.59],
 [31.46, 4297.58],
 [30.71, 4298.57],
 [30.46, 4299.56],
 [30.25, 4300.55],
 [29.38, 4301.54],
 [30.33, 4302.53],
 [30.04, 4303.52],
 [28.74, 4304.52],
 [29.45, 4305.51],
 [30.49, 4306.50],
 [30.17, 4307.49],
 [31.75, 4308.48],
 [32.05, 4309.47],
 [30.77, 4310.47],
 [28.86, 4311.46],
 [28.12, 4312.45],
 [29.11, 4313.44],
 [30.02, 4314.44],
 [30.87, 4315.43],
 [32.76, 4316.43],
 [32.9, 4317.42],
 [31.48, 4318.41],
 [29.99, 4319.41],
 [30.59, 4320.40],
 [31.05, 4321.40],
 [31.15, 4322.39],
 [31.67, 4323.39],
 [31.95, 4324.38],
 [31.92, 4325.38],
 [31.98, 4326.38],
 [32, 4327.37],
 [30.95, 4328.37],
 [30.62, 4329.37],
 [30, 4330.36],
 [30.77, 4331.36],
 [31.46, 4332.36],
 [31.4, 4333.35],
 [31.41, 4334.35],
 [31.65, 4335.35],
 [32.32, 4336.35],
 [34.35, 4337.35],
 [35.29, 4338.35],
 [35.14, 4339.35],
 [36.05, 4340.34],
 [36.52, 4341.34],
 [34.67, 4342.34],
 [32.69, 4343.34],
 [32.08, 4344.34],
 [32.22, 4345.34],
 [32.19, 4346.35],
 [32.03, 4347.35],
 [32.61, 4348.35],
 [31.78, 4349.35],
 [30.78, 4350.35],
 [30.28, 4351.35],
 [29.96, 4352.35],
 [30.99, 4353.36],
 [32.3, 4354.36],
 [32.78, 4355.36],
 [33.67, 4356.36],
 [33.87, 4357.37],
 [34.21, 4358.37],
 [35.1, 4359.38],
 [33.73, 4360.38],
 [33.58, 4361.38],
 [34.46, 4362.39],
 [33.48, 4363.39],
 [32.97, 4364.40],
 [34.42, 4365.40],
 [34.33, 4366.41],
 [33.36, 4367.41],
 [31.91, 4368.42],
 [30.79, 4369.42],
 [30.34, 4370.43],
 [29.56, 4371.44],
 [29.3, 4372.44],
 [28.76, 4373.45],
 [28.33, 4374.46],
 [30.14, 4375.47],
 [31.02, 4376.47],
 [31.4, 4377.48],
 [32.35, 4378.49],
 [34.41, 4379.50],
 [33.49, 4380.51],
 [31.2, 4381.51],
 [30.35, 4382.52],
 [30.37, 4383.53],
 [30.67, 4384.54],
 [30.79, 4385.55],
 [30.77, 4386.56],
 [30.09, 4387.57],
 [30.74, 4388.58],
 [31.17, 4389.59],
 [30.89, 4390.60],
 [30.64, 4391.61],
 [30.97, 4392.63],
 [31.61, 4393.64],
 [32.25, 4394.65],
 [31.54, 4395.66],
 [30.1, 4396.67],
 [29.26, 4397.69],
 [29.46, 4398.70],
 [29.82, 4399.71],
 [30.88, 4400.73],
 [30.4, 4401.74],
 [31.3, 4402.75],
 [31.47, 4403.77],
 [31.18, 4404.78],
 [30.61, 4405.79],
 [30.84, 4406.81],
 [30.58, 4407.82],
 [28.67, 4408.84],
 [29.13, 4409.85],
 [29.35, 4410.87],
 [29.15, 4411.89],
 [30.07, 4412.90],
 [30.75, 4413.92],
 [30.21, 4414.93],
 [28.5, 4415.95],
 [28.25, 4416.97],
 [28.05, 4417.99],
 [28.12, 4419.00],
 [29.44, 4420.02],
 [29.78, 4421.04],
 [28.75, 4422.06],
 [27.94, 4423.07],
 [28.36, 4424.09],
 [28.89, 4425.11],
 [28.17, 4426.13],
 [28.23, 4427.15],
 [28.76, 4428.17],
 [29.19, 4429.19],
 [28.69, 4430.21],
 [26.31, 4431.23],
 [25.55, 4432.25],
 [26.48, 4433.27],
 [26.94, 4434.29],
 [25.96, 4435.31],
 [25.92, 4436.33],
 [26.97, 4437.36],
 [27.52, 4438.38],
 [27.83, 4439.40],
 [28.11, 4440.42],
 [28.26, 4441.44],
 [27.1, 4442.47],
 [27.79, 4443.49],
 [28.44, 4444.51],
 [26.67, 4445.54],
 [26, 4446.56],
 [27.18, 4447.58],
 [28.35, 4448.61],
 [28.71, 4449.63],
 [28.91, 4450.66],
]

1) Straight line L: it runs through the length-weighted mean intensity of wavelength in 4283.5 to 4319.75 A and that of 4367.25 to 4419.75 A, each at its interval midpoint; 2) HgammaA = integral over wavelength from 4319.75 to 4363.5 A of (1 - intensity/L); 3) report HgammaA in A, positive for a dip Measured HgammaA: -3.1 A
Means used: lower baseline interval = 30.3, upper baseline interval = 30.5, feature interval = 32.5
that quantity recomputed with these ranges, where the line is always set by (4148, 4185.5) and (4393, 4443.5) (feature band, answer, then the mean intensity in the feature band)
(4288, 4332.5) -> -2.15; 30.7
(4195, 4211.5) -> 0.47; 28.7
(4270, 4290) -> 0.06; 29.3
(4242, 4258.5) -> -0.29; 30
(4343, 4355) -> -1.02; 31.7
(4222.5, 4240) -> 0.58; 28.5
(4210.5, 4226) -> 0.25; 29.1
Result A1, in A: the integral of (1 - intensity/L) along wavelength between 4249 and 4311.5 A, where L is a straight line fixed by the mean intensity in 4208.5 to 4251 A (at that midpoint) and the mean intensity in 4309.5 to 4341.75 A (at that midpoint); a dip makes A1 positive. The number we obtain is 1.3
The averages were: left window 29.1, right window 31.7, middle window 29.8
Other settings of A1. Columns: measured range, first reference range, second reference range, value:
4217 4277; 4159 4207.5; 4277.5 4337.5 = 1.1 A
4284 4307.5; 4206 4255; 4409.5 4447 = -1.1 A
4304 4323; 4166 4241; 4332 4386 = 0.5 A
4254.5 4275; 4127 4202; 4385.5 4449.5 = -0.2 A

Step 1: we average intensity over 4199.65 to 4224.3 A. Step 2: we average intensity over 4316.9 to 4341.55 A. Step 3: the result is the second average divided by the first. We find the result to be 1.1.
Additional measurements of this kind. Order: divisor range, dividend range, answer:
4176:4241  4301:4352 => 1.09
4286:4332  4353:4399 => 1.04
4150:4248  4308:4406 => 1.09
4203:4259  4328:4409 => 1.09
